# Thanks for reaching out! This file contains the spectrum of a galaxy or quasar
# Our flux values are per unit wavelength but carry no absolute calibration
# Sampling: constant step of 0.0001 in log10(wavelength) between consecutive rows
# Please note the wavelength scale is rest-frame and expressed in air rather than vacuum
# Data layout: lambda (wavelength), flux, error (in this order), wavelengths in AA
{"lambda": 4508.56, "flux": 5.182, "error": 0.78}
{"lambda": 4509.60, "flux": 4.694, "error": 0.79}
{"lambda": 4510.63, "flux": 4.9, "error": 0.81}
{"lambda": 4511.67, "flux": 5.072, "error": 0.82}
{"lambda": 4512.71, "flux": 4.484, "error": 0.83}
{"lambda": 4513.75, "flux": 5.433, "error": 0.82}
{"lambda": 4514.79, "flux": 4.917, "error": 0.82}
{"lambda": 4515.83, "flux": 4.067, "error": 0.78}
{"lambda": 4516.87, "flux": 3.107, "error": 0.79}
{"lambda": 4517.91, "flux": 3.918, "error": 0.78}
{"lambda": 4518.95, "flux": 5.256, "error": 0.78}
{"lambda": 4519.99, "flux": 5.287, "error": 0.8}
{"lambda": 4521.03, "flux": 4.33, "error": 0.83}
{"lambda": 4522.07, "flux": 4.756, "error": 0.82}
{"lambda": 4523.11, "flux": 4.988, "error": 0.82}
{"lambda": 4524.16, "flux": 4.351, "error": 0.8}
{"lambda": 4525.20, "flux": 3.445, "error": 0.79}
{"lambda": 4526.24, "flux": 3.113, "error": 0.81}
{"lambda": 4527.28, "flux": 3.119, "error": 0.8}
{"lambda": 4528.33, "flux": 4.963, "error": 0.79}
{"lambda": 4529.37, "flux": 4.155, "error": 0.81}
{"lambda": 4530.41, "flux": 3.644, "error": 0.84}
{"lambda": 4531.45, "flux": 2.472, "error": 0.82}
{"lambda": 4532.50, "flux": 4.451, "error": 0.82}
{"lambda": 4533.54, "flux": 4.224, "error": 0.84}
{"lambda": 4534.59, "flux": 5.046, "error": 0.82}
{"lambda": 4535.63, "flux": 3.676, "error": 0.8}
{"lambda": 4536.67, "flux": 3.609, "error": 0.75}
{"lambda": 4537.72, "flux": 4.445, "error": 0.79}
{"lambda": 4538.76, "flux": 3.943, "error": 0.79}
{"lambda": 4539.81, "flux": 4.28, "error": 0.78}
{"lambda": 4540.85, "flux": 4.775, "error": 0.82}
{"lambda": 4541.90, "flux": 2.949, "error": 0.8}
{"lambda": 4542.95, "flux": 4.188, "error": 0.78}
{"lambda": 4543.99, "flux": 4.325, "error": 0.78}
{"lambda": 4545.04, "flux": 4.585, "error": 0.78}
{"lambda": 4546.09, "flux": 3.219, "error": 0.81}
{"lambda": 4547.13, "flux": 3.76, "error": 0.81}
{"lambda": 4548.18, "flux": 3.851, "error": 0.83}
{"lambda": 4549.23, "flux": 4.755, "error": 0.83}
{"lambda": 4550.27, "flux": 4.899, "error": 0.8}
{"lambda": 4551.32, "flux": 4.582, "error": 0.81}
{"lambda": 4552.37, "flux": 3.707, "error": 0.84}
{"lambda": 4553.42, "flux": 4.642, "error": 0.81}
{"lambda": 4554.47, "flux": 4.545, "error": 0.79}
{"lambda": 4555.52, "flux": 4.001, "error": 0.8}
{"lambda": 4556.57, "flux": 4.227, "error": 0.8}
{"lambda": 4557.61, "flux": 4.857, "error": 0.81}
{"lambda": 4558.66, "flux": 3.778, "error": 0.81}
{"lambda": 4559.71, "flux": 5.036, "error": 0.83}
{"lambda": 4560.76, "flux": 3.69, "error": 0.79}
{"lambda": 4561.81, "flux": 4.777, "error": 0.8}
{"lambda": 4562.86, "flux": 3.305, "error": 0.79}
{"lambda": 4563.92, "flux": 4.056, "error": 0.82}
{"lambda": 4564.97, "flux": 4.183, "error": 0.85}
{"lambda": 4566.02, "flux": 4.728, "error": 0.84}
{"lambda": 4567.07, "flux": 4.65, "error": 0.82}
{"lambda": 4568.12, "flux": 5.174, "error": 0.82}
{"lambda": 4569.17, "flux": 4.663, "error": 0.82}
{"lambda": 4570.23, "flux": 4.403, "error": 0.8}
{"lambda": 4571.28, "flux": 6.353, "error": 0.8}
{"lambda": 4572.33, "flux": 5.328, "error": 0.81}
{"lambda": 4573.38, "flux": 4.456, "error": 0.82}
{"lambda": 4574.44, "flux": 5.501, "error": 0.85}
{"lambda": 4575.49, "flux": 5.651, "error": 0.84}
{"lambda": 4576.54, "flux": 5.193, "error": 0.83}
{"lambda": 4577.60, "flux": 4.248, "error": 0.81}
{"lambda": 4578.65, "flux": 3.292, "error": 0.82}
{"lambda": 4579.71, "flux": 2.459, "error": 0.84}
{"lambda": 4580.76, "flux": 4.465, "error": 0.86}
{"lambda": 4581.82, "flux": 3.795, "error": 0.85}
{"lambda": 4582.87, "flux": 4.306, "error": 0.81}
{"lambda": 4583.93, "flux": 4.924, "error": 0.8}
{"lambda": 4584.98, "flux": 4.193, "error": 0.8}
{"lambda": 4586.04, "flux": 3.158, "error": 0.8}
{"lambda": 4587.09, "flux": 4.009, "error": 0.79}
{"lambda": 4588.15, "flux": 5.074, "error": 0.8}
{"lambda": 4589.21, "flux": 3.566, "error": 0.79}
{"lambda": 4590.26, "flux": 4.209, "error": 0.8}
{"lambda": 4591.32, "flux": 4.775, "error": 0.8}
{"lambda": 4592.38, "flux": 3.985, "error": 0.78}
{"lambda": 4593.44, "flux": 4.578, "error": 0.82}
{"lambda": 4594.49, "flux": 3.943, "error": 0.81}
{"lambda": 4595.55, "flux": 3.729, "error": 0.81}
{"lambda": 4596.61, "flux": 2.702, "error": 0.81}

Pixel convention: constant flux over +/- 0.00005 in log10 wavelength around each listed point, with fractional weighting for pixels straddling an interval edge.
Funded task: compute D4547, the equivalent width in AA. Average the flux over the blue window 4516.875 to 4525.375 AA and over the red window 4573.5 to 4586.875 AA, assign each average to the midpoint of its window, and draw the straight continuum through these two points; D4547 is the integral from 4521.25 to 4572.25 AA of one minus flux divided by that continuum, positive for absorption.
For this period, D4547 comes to 1.7 AA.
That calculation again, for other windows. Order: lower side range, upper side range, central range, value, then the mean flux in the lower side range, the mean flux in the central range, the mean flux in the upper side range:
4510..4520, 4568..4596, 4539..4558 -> 1.2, 4.61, 4.22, 4.41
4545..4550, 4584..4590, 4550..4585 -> -3.6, 4.03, 4.47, 4.08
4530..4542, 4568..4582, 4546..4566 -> 0.4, 4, 4.24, 4.64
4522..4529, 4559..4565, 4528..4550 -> 0.2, 4.06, 4.07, 4.16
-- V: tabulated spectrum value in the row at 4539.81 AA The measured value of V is 4.28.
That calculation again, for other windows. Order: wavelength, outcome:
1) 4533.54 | 4.224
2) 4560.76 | 3.69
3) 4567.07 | 4.65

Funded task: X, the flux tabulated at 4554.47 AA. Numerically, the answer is 4.545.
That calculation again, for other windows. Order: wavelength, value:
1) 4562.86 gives 3.305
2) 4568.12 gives 5.174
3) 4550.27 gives 4.899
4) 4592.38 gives 3.985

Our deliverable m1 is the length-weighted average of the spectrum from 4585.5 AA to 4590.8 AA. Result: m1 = 4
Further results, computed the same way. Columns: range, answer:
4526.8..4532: 3.67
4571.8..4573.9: 4.91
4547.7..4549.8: 4.34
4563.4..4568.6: 4.56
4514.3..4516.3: 4.5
